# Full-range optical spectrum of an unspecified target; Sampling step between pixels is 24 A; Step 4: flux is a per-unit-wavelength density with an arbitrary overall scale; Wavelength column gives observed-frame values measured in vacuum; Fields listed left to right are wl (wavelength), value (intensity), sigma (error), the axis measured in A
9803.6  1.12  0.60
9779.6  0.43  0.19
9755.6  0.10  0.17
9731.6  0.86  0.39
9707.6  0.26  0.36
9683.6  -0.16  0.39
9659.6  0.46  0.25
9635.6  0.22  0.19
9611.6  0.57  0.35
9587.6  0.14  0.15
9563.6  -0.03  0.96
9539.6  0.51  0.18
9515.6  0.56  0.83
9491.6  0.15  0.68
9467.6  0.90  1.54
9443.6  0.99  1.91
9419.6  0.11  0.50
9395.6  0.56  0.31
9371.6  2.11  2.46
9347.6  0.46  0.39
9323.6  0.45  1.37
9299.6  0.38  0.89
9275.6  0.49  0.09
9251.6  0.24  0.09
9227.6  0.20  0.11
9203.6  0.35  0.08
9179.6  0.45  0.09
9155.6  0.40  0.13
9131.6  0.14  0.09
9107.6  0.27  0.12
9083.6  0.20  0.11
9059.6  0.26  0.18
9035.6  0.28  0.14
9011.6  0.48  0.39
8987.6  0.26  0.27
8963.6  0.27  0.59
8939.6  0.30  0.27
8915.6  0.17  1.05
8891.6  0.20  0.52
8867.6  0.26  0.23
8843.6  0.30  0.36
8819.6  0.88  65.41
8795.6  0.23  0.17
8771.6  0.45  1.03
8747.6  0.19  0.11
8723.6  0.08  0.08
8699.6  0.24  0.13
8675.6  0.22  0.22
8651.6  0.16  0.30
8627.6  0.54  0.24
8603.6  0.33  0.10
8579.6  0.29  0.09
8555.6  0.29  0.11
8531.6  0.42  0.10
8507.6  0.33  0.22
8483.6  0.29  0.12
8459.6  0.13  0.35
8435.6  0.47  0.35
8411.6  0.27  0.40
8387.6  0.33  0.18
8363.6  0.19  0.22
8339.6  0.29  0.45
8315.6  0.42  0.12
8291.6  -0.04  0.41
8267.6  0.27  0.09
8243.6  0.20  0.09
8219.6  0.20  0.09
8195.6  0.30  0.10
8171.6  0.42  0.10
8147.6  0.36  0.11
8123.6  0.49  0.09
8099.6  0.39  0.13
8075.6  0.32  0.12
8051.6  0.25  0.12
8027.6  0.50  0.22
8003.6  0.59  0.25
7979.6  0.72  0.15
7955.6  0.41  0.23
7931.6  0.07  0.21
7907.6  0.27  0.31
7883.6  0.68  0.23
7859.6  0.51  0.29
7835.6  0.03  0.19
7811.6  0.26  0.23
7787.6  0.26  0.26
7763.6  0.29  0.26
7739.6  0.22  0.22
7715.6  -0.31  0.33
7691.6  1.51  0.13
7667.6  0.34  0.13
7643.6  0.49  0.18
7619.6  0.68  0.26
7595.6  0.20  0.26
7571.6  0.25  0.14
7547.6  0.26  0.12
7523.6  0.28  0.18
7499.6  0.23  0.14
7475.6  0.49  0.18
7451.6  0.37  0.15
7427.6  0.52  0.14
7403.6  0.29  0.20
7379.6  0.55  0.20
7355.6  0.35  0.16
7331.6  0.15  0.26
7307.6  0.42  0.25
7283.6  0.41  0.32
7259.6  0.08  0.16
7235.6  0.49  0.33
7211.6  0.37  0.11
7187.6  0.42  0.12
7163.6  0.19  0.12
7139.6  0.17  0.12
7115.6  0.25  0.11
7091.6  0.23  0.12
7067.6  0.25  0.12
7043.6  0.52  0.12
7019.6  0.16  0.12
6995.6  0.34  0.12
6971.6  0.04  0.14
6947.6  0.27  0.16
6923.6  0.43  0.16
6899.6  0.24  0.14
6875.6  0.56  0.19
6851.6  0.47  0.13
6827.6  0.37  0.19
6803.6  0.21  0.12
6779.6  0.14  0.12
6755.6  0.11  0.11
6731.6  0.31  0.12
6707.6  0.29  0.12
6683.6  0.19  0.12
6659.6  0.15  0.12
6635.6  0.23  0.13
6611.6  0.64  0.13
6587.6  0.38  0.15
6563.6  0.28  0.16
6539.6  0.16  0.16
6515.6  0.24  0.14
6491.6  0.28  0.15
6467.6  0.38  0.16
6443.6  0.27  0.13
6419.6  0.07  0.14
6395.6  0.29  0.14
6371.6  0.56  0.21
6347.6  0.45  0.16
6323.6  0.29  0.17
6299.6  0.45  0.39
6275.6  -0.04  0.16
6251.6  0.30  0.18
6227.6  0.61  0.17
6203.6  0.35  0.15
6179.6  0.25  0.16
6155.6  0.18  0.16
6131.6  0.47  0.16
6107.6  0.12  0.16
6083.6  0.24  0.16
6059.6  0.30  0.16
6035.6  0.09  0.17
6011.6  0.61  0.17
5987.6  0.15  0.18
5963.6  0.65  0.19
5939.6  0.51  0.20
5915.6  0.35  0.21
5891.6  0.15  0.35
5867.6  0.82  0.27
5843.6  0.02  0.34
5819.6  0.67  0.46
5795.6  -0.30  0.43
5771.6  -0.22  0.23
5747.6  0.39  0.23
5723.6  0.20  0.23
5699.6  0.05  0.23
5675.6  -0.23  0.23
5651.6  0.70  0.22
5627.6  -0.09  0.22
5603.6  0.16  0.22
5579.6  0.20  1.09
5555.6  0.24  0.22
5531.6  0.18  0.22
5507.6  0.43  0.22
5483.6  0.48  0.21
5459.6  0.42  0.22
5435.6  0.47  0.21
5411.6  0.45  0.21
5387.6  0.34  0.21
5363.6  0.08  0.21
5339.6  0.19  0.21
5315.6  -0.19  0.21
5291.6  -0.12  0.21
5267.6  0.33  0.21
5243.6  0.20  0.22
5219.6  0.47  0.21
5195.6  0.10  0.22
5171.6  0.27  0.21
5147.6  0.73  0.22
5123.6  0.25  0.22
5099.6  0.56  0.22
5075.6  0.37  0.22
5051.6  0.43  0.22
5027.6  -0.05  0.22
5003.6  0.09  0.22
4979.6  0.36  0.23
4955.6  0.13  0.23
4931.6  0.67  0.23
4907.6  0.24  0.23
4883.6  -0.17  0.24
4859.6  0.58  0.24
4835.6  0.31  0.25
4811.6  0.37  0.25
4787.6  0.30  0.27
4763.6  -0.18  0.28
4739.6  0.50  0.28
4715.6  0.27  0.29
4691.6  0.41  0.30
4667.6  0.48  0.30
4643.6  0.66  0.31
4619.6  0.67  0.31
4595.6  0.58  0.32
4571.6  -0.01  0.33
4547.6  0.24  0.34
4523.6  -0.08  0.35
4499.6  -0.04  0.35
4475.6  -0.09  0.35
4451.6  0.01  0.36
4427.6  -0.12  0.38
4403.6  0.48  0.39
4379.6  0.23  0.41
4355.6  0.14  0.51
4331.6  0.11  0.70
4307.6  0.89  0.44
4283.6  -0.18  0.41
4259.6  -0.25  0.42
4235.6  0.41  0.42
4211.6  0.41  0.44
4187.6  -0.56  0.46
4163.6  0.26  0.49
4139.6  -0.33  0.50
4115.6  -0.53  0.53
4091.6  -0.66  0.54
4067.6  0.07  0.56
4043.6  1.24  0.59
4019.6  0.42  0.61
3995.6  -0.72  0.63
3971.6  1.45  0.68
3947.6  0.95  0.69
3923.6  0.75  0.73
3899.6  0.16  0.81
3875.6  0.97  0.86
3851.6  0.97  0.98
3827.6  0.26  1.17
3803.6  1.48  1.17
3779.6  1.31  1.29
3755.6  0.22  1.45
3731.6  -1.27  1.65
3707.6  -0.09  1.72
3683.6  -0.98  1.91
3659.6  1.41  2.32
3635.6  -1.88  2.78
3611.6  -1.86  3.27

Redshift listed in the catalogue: 1.062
